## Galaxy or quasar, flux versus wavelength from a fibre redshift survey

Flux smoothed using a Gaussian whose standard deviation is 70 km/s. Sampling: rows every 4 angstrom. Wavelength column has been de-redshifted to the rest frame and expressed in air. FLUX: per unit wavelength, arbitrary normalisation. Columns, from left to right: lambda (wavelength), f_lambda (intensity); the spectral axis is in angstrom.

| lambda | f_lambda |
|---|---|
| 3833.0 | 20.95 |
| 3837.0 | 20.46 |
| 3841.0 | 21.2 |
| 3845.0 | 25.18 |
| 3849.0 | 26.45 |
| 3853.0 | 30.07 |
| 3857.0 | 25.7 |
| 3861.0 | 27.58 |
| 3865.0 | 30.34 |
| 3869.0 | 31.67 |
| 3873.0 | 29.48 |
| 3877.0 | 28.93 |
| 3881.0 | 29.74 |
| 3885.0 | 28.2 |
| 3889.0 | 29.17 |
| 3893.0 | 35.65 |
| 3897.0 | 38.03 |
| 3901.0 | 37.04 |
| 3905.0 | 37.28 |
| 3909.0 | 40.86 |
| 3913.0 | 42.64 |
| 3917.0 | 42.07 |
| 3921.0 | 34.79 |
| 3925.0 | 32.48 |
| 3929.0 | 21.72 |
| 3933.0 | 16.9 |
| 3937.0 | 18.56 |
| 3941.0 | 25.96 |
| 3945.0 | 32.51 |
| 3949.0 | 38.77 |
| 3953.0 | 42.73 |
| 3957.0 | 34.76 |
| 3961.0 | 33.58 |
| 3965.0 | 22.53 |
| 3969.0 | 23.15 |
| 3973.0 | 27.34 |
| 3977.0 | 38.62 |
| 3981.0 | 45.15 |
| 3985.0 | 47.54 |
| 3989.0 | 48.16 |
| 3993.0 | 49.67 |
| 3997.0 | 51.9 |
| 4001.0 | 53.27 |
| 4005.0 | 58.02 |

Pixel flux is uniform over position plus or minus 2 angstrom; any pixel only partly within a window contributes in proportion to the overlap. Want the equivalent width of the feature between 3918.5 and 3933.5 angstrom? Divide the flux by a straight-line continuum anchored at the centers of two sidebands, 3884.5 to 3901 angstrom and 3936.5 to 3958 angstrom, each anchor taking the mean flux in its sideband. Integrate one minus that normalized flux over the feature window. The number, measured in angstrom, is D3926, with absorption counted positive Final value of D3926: 2.4 angstrom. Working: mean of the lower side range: 33.7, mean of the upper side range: 33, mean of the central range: 27.9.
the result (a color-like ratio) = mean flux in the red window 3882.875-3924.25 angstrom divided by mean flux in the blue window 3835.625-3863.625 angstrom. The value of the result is 1.43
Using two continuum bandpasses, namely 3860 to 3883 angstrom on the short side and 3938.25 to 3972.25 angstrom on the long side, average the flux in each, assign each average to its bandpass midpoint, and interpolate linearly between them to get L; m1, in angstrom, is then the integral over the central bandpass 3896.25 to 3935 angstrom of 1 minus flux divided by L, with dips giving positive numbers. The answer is -4.8 angstrom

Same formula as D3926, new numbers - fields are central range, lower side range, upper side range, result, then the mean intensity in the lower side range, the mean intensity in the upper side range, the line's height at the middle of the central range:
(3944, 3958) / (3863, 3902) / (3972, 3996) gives 0.76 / 31.7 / 43.8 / 39.8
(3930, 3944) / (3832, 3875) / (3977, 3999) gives 6.44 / 26.4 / 47.6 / 39.6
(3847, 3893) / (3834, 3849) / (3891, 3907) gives 0.67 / 22.7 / 37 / 29.8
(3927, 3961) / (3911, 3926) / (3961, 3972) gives 1.35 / 38.4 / 25.2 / 31.4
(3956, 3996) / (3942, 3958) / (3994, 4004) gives 7.22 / 36.6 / 52.8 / 45.2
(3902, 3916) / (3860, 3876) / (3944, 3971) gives -4.07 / 29.9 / 32.6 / 31.1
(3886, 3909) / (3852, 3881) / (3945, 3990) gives -3.14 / 29.1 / 36.1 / 31.3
